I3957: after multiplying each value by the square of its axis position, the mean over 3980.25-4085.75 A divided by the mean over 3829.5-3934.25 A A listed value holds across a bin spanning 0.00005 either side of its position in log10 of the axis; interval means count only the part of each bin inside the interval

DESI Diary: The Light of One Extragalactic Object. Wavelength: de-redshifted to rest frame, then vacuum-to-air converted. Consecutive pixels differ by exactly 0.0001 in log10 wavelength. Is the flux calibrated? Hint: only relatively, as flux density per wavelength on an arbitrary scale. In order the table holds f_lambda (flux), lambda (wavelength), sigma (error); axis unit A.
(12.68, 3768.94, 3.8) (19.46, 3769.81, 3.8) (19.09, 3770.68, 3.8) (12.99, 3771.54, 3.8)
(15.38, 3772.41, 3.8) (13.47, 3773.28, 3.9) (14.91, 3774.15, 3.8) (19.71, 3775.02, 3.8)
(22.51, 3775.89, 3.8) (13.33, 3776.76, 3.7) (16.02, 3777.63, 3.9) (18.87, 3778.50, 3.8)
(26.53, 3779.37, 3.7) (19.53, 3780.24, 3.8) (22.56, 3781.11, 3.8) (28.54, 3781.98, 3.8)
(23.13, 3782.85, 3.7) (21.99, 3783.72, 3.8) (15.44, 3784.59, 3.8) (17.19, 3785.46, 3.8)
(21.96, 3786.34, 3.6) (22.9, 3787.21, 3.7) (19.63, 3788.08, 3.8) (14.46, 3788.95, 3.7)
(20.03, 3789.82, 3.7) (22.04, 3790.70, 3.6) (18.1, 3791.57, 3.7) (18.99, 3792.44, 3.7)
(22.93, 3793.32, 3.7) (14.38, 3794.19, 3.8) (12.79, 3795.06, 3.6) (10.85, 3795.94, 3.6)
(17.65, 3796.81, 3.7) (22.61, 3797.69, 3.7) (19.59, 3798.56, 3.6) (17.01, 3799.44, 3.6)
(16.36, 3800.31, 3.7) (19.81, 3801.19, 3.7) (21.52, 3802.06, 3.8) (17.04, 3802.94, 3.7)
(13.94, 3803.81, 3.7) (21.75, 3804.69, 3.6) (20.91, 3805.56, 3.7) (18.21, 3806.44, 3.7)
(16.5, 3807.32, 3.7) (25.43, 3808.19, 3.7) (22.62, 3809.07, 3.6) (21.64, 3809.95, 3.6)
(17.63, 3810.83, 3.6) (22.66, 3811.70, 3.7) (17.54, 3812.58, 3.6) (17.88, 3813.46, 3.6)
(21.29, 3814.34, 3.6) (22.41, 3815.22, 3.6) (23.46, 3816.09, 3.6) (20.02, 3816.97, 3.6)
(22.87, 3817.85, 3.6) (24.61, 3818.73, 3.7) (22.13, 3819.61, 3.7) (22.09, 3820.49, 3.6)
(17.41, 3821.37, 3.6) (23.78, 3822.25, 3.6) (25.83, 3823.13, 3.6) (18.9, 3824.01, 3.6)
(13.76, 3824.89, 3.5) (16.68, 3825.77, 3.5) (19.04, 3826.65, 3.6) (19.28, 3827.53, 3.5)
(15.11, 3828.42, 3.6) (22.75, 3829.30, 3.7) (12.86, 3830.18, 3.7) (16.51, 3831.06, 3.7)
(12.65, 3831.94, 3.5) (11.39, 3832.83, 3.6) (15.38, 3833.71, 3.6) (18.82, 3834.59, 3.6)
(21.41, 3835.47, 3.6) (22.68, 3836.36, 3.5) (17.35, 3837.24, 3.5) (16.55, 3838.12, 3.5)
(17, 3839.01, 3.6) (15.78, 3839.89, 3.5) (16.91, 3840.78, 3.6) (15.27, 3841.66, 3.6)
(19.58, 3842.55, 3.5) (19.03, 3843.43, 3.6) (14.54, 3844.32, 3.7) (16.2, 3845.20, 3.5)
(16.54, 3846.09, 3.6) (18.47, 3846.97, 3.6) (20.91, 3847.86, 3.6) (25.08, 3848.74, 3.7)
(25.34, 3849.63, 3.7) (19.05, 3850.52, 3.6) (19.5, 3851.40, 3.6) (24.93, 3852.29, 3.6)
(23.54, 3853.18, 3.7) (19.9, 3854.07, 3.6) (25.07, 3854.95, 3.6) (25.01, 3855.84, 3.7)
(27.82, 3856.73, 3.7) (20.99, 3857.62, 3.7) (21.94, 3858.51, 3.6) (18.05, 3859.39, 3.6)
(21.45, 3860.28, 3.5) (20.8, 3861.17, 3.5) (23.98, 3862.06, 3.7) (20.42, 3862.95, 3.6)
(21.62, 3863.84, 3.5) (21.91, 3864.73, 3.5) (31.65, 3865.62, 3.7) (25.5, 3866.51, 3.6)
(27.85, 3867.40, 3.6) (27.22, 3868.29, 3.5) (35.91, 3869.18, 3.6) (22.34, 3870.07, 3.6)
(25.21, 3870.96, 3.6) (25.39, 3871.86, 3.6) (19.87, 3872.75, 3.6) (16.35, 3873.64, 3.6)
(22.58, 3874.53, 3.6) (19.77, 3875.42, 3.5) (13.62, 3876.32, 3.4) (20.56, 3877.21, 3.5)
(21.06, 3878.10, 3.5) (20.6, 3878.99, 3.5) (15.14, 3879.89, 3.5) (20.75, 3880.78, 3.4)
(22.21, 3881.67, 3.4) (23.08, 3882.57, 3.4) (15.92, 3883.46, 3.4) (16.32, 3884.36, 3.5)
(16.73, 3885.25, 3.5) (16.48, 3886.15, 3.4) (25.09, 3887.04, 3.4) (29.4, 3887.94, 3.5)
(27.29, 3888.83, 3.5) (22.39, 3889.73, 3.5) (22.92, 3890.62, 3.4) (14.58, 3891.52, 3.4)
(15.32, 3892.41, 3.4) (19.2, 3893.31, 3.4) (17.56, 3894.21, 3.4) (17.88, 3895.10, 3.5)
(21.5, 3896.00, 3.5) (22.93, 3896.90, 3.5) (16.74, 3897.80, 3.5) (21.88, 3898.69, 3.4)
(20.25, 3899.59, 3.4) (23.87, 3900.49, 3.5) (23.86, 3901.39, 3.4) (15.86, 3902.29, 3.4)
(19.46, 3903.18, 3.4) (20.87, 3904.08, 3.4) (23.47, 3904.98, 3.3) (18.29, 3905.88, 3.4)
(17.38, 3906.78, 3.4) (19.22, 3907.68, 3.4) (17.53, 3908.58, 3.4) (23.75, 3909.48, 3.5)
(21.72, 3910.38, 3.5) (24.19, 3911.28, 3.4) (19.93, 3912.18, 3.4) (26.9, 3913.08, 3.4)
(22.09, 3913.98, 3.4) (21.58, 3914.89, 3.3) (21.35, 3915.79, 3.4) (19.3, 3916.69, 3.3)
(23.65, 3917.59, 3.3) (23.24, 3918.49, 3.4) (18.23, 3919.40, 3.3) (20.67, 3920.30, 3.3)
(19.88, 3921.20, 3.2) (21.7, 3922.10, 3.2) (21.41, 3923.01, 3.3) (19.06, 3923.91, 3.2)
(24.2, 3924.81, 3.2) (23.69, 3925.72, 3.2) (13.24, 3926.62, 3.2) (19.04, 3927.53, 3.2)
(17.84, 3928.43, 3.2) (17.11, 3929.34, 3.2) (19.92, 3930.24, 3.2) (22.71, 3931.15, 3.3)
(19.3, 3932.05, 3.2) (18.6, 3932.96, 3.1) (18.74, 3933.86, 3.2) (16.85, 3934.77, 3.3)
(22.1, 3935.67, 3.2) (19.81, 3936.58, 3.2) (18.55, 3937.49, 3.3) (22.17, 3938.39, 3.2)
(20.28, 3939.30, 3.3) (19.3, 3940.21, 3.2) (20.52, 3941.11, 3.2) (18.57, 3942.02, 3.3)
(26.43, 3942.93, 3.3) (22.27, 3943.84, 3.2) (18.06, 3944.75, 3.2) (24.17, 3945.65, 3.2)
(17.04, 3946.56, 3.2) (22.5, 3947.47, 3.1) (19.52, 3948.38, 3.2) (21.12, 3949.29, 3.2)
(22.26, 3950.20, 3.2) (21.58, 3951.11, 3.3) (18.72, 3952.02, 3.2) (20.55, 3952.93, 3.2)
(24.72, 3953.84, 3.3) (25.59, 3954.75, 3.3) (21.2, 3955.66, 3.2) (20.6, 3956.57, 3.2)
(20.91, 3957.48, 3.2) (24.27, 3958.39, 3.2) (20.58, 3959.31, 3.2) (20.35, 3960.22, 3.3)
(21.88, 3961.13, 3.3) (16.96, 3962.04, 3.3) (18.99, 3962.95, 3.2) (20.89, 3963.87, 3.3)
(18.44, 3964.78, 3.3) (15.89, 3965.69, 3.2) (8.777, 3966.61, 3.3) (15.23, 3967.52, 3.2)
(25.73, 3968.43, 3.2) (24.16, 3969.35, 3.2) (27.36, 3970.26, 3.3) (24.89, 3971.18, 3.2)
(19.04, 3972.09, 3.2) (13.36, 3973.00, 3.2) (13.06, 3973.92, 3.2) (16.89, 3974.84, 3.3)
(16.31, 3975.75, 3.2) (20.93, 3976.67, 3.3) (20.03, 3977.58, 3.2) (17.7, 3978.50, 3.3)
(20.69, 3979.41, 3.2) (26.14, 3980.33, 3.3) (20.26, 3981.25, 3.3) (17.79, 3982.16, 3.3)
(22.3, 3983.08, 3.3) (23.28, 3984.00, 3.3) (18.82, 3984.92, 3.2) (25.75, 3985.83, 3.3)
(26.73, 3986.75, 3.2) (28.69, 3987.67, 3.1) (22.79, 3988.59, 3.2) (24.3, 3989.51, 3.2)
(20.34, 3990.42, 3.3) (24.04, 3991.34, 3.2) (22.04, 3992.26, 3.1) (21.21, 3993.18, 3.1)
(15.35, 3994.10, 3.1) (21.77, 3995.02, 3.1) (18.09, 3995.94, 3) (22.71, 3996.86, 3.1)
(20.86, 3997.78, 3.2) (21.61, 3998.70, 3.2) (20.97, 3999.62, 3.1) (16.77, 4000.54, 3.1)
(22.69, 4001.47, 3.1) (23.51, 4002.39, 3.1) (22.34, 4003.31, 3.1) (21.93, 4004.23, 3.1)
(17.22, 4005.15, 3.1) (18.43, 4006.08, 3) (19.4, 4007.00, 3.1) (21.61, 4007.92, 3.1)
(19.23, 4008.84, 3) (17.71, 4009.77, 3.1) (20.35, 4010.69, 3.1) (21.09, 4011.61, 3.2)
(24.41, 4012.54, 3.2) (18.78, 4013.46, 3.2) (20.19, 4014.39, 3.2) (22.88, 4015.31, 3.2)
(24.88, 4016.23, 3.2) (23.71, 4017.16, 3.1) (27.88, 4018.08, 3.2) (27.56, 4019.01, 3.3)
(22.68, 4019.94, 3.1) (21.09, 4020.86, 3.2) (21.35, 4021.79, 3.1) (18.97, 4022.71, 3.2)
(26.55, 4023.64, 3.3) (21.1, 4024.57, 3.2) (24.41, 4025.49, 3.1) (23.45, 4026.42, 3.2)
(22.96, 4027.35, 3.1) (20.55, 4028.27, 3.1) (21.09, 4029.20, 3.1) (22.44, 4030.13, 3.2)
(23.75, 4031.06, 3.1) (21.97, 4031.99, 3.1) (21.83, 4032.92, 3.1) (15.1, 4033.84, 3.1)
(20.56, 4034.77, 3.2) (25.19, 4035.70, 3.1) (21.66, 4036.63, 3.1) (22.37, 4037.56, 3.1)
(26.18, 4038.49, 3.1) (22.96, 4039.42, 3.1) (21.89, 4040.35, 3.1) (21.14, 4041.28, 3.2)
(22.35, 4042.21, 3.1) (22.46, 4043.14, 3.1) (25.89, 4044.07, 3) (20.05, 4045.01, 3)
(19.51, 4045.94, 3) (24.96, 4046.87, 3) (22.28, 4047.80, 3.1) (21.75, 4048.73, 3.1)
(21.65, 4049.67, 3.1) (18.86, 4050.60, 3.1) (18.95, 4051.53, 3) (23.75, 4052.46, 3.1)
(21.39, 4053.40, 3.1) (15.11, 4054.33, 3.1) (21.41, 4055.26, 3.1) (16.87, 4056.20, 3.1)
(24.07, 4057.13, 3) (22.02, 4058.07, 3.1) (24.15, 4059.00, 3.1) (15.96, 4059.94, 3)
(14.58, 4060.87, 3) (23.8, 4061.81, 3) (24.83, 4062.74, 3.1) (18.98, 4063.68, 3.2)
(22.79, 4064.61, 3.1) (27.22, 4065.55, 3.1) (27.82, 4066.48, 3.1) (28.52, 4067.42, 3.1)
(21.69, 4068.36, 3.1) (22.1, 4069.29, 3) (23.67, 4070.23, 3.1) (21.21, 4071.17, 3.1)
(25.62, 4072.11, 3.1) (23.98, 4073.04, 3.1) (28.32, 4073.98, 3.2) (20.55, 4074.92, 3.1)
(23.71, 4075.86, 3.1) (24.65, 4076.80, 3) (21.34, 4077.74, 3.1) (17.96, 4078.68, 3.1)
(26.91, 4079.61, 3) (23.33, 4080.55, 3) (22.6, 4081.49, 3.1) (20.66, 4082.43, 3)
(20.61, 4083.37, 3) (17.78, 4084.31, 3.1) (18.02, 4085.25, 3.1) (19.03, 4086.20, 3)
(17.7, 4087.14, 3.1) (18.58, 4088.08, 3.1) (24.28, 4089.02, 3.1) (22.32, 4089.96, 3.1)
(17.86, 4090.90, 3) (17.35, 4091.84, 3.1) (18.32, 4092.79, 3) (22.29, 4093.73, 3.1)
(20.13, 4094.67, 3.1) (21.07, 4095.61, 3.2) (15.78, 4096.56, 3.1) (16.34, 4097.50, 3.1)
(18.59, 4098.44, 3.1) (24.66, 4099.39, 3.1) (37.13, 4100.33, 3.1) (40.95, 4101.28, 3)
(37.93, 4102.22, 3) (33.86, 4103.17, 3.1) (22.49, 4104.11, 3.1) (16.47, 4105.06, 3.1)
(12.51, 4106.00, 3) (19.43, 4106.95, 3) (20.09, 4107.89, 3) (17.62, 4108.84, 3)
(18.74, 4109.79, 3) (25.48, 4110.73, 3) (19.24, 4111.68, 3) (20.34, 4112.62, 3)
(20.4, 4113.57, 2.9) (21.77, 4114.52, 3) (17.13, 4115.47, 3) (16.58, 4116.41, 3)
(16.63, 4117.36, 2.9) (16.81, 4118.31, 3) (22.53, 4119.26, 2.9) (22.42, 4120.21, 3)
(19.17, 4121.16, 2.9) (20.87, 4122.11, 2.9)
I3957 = 1.15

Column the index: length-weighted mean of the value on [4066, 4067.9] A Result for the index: 28.1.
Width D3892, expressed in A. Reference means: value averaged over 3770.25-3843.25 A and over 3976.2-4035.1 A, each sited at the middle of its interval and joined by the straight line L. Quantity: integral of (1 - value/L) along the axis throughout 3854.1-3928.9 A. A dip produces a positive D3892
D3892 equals -4.7 A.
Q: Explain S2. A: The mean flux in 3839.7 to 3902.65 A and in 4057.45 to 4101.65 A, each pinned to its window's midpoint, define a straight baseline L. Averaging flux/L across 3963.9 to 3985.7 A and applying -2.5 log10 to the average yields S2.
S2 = 0.11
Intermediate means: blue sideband 21.2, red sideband 22.3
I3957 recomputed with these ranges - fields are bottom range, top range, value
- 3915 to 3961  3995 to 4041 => 1.10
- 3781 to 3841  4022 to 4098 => 1.28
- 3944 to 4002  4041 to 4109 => 1.12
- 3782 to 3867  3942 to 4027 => 1.16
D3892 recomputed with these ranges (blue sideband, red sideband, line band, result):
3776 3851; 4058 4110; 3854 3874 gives -4.2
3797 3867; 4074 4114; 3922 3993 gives 1.0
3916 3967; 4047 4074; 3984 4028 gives -1.4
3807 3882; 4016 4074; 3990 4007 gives 1.0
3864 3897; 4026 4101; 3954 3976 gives 2.0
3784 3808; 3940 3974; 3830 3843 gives 1.5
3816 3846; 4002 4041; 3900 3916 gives -1.1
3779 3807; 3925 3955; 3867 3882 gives -1.7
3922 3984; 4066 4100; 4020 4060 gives -1.2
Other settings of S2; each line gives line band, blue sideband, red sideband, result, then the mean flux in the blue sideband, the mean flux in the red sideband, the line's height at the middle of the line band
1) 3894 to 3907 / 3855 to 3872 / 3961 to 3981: 0.12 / 24.5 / 19.2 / 22.7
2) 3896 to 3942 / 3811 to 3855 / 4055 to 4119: -0.02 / 19.3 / 21.8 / 20.1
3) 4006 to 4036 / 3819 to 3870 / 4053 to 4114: -0.02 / 20.5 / 22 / 21.6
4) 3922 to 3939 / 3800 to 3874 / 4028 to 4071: 0.07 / 20.5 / 21.9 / 21.1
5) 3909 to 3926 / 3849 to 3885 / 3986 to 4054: 0.01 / 22.2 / 21.9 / 22.1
